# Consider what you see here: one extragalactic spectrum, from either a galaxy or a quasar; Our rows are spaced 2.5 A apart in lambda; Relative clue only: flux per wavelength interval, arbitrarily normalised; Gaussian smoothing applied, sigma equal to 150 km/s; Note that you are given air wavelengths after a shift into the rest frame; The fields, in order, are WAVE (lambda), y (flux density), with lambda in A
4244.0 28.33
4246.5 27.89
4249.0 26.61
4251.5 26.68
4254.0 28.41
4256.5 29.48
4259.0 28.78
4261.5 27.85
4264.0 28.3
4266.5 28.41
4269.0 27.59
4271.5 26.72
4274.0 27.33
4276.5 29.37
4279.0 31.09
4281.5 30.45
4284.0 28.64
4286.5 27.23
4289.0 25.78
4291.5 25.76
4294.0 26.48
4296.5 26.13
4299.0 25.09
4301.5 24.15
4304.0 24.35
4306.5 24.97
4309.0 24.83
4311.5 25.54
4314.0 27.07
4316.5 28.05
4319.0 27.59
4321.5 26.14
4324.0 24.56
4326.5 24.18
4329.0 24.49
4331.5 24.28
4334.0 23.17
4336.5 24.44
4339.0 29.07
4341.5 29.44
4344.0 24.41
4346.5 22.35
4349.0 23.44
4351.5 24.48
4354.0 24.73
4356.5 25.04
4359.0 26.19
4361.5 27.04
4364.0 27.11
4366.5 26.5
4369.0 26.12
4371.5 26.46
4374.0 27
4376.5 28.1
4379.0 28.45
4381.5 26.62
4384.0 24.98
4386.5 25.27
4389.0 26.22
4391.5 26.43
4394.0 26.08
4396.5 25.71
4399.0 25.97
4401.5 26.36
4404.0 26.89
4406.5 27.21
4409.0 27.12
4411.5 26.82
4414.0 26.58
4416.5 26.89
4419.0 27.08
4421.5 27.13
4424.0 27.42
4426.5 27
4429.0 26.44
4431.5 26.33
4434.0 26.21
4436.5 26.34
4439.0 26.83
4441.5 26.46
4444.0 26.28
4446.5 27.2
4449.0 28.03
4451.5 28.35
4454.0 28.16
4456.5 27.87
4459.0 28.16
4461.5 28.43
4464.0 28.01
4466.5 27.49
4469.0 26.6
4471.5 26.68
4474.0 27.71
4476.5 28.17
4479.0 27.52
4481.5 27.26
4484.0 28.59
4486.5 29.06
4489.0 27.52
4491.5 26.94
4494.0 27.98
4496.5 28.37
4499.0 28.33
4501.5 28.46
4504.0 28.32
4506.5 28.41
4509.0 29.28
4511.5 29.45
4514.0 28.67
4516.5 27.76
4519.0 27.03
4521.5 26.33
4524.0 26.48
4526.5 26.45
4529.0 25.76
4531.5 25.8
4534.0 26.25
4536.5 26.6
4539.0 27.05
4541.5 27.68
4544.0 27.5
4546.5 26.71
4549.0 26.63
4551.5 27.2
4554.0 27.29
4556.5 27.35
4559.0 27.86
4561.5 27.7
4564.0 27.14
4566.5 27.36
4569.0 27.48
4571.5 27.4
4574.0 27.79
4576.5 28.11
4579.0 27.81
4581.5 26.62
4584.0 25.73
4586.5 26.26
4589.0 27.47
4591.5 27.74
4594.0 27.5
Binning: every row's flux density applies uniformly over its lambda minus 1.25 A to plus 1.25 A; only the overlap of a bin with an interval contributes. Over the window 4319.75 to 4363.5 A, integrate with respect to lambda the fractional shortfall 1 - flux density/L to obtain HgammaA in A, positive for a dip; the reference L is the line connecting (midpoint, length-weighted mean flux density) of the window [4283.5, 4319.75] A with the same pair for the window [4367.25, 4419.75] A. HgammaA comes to 1.8 A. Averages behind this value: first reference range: 26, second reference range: 26.6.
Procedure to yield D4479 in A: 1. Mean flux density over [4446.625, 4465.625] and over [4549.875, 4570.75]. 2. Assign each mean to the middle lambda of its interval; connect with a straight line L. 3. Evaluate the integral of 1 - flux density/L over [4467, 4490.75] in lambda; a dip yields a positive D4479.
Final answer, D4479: 0.2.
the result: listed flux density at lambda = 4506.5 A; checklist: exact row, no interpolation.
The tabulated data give 28.41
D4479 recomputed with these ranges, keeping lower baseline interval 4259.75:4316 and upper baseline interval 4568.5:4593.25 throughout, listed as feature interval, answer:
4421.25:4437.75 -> 0.27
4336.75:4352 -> 0.86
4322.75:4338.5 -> 1.52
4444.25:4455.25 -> -0.27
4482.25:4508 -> -0.97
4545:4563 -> -0.02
